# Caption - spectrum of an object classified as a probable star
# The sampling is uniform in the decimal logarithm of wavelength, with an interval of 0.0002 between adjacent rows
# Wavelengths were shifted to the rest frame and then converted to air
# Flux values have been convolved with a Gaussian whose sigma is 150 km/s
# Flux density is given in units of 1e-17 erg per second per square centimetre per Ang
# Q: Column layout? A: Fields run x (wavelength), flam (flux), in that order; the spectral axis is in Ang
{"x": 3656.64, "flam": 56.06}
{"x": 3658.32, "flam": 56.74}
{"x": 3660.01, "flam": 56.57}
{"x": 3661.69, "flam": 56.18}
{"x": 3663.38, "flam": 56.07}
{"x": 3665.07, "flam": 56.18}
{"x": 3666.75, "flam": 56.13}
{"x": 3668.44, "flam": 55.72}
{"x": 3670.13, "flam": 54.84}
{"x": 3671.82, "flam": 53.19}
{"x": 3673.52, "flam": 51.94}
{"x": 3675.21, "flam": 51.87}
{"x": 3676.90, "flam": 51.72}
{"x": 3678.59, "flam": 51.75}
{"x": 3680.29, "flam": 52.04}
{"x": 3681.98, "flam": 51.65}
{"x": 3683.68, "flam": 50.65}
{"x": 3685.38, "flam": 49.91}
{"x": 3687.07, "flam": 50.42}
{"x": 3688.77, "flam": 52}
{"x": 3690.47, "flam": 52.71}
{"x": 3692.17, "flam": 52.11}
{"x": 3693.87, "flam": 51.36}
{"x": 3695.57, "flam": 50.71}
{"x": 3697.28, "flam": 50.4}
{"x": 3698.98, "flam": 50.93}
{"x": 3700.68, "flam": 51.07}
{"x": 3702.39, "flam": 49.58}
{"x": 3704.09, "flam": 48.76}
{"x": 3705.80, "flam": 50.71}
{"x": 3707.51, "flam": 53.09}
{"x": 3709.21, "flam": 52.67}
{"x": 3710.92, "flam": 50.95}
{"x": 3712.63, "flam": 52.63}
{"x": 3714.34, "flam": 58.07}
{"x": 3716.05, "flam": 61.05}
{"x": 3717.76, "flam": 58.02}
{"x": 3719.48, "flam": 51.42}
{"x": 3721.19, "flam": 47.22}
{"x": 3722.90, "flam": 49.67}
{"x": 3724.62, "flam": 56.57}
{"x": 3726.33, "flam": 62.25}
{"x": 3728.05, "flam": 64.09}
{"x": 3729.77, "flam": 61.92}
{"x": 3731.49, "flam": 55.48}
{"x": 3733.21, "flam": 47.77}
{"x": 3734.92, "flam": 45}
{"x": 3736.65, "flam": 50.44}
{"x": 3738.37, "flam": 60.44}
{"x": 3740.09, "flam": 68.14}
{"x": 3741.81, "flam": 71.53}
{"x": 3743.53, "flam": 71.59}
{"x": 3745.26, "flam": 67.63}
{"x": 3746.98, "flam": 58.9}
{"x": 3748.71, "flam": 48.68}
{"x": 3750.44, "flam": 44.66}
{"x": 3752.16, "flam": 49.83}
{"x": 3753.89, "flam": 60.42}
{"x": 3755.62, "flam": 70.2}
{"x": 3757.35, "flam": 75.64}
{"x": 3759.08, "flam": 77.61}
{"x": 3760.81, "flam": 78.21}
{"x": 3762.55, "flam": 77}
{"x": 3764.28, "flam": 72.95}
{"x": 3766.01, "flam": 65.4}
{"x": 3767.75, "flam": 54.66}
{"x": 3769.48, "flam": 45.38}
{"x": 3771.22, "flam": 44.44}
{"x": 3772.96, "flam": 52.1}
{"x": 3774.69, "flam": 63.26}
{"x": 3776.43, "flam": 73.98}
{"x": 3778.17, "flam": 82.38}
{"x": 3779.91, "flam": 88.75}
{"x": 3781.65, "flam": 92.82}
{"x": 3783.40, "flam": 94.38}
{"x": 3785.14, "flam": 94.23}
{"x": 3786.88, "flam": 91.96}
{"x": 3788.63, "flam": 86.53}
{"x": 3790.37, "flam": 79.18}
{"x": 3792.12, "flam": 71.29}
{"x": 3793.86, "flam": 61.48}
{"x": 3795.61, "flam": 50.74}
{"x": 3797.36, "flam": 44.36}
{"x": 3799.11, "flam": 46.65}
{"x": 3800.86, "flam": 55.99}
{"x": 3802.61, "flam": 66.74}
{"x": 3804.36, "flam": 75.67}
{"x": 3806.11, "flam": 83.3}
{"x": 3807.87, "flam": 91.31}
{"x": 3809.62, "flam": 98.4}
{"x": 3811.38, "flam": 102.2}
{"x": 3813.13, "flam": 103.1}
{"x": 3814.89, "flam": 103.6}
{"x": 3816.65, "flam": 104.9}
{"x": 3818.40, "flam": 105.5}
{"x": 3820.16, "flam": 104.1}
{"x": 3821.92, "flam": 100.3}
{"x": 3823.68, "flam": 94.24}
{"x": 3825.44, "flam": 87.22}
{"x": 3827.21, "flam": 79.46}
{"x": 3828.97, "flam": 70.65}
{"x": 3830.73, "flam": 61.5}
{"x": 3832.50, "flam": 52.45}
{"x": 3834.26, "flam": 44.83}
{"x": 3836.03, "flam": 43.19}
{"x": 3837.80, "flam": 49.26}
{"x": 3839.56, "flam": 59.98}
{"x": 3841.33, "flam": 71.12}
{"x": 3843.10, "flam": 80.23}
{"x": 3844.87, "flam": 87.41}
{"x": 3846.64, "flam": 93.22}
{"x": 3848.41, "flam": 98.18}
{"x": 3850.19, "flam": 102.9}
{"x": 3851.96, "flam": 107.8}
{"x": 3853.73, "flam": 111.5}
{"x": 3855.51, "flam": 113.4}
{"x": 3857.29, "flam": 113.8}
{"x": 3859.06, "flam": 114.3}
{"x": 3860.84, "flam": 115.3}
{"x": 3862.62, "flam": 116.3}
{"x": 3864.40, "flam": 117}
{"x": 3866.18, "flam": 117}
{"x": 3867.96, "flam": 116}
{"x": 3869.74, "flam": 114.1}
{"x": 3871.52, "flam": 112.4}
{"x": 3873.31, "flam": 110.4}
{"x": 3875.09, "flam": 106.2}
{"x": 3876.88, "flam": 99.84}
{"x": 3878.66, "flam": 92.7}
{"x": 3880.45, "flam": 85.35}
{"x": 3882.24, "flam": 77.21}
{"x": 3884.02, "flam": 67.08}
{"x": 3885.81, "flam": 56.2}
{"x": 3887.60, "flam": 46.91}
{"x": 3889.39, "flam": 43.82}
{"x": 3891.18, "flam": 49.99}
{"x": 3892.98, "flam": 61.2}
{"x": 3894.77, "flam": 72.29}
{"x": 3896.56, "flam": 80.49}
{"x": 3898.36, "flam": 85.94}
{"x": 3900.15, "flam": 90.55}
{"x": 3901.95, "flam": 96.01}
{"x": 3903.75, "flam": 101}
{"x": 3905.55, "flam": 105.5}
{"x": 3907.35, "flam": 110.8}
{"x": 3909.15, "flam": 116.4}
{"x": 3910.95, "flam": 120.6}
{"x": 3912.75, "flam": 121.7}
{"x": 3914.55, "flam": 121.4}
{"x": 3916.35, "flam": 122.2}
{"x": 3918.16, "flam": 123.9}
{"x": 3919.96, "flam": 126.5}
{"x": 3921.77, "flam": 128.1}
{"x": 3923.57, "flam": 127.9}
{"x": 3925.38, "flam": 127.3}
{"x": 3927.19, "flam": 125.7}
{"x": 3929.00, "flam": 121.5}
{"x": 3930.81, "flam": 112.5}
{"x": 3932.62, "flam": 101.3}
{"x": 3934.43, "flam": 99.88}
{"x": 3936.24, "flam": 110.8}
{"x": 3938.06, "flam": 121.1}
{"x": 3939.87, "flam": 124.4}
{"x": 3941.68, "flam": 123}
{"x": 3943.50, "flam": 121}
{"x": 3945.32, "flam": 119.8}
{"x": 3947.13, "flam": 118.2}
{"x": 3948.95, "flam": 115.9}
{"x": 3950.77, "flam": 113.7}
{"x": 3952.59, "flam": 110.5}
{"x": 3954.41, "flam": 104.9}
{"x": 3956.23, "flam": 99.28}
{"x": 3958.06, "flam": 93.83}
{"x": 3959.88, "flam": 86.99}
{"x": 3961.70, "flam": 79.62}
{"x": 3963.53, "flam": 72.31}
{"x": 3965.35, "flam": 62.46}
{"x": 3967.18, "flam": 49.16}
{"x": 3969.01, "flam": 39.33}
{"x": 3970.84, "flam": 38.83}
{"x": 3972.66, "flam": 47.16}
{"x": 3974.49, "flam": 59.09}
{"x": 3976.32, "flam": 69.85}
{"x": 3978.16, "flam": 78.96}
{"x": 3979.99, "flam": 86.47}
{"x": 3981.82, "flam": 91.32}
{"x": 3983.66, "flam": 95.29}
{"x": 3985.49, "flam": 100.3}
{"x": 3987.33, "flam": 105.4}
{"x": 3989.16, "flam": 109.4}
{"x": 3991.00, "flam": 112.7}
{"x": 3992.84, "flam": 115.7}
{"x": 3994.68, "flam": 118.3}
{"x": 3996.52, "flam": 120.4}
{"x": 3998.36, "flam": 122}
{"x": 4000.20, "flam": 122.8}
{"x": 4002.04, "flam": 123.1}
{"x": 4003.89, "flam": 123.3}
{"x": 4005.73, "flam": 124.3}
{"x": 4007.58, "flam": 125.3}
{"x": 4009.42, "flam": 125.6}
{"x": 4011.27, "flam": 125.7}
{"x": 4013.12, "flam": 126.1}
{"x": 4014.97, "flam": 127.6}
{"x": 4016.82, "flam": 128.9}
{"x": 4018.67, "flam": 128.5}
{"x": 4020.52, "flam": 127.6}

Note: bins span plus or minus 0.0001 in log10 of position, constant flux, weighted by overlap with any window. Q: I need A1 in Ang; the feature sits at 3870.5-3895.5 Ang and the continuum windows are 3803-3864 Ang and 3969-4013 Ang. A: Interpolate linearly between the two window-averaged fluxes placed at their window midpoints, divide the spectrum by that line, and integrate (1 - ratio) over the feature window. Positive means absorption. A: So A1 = 4.2 Ang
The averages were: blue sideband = 89.5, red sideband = 101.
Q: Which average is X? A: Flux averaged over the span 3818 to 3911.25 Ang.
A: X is 89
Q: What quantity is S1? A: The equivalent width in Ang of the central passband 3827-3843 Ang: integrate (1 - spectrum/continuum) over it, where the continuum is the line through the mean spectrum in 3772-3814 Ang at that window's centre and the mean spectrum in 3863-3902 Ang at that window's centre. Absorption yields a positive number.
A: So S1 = 4.3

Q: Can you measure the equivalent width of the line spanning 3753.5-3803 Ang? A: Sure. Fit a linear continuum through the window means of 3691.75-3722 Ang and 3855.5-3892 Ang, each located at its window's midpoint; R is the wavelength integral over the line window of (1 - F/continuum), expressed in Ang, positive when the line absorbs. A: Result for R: 0.1 Ang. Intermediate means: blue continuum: 52.3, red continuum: 94.1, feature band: 69.7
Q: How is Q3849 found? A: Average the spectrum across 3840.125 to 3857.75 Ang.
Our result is 96.9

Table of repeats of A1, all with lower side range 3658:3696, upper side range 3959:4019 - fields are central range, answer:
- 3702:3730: 2.0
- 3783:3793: -2.4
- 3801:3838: -4.3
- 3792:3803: 2.4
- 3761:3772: 0.8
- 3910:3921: -4.4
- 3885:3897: 3.7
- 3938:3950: -3.8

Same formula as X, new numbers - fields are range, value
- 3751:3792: 72.5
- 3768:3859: 80.2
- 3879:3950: 102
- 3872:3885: 91.7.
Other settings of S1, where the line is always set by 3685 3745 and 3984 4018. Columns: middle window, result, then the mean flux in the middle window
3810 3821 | -3.7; 104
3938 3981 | 8.3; 88.3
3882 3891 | 3.6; 56.3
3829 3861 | 0.5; 83.5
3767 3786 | -0.7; 71.6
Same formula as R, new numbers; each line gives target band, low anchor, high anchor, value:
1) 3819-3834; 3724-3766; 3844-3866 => 2.43 Ang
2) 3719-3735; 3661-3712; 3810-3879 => 2.13 Ang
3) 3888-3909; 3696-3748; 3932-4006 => 1.04 Ang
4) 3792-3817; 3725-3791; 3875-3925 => -0.20 Ang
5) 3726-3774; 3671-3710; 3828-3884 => 3.63 Ang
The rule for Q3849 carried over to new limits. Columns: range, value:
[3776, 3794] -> 84.5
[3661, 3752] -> 54.3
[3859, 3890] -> 94.8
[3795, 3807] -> 60.7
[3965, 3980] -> 57.2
